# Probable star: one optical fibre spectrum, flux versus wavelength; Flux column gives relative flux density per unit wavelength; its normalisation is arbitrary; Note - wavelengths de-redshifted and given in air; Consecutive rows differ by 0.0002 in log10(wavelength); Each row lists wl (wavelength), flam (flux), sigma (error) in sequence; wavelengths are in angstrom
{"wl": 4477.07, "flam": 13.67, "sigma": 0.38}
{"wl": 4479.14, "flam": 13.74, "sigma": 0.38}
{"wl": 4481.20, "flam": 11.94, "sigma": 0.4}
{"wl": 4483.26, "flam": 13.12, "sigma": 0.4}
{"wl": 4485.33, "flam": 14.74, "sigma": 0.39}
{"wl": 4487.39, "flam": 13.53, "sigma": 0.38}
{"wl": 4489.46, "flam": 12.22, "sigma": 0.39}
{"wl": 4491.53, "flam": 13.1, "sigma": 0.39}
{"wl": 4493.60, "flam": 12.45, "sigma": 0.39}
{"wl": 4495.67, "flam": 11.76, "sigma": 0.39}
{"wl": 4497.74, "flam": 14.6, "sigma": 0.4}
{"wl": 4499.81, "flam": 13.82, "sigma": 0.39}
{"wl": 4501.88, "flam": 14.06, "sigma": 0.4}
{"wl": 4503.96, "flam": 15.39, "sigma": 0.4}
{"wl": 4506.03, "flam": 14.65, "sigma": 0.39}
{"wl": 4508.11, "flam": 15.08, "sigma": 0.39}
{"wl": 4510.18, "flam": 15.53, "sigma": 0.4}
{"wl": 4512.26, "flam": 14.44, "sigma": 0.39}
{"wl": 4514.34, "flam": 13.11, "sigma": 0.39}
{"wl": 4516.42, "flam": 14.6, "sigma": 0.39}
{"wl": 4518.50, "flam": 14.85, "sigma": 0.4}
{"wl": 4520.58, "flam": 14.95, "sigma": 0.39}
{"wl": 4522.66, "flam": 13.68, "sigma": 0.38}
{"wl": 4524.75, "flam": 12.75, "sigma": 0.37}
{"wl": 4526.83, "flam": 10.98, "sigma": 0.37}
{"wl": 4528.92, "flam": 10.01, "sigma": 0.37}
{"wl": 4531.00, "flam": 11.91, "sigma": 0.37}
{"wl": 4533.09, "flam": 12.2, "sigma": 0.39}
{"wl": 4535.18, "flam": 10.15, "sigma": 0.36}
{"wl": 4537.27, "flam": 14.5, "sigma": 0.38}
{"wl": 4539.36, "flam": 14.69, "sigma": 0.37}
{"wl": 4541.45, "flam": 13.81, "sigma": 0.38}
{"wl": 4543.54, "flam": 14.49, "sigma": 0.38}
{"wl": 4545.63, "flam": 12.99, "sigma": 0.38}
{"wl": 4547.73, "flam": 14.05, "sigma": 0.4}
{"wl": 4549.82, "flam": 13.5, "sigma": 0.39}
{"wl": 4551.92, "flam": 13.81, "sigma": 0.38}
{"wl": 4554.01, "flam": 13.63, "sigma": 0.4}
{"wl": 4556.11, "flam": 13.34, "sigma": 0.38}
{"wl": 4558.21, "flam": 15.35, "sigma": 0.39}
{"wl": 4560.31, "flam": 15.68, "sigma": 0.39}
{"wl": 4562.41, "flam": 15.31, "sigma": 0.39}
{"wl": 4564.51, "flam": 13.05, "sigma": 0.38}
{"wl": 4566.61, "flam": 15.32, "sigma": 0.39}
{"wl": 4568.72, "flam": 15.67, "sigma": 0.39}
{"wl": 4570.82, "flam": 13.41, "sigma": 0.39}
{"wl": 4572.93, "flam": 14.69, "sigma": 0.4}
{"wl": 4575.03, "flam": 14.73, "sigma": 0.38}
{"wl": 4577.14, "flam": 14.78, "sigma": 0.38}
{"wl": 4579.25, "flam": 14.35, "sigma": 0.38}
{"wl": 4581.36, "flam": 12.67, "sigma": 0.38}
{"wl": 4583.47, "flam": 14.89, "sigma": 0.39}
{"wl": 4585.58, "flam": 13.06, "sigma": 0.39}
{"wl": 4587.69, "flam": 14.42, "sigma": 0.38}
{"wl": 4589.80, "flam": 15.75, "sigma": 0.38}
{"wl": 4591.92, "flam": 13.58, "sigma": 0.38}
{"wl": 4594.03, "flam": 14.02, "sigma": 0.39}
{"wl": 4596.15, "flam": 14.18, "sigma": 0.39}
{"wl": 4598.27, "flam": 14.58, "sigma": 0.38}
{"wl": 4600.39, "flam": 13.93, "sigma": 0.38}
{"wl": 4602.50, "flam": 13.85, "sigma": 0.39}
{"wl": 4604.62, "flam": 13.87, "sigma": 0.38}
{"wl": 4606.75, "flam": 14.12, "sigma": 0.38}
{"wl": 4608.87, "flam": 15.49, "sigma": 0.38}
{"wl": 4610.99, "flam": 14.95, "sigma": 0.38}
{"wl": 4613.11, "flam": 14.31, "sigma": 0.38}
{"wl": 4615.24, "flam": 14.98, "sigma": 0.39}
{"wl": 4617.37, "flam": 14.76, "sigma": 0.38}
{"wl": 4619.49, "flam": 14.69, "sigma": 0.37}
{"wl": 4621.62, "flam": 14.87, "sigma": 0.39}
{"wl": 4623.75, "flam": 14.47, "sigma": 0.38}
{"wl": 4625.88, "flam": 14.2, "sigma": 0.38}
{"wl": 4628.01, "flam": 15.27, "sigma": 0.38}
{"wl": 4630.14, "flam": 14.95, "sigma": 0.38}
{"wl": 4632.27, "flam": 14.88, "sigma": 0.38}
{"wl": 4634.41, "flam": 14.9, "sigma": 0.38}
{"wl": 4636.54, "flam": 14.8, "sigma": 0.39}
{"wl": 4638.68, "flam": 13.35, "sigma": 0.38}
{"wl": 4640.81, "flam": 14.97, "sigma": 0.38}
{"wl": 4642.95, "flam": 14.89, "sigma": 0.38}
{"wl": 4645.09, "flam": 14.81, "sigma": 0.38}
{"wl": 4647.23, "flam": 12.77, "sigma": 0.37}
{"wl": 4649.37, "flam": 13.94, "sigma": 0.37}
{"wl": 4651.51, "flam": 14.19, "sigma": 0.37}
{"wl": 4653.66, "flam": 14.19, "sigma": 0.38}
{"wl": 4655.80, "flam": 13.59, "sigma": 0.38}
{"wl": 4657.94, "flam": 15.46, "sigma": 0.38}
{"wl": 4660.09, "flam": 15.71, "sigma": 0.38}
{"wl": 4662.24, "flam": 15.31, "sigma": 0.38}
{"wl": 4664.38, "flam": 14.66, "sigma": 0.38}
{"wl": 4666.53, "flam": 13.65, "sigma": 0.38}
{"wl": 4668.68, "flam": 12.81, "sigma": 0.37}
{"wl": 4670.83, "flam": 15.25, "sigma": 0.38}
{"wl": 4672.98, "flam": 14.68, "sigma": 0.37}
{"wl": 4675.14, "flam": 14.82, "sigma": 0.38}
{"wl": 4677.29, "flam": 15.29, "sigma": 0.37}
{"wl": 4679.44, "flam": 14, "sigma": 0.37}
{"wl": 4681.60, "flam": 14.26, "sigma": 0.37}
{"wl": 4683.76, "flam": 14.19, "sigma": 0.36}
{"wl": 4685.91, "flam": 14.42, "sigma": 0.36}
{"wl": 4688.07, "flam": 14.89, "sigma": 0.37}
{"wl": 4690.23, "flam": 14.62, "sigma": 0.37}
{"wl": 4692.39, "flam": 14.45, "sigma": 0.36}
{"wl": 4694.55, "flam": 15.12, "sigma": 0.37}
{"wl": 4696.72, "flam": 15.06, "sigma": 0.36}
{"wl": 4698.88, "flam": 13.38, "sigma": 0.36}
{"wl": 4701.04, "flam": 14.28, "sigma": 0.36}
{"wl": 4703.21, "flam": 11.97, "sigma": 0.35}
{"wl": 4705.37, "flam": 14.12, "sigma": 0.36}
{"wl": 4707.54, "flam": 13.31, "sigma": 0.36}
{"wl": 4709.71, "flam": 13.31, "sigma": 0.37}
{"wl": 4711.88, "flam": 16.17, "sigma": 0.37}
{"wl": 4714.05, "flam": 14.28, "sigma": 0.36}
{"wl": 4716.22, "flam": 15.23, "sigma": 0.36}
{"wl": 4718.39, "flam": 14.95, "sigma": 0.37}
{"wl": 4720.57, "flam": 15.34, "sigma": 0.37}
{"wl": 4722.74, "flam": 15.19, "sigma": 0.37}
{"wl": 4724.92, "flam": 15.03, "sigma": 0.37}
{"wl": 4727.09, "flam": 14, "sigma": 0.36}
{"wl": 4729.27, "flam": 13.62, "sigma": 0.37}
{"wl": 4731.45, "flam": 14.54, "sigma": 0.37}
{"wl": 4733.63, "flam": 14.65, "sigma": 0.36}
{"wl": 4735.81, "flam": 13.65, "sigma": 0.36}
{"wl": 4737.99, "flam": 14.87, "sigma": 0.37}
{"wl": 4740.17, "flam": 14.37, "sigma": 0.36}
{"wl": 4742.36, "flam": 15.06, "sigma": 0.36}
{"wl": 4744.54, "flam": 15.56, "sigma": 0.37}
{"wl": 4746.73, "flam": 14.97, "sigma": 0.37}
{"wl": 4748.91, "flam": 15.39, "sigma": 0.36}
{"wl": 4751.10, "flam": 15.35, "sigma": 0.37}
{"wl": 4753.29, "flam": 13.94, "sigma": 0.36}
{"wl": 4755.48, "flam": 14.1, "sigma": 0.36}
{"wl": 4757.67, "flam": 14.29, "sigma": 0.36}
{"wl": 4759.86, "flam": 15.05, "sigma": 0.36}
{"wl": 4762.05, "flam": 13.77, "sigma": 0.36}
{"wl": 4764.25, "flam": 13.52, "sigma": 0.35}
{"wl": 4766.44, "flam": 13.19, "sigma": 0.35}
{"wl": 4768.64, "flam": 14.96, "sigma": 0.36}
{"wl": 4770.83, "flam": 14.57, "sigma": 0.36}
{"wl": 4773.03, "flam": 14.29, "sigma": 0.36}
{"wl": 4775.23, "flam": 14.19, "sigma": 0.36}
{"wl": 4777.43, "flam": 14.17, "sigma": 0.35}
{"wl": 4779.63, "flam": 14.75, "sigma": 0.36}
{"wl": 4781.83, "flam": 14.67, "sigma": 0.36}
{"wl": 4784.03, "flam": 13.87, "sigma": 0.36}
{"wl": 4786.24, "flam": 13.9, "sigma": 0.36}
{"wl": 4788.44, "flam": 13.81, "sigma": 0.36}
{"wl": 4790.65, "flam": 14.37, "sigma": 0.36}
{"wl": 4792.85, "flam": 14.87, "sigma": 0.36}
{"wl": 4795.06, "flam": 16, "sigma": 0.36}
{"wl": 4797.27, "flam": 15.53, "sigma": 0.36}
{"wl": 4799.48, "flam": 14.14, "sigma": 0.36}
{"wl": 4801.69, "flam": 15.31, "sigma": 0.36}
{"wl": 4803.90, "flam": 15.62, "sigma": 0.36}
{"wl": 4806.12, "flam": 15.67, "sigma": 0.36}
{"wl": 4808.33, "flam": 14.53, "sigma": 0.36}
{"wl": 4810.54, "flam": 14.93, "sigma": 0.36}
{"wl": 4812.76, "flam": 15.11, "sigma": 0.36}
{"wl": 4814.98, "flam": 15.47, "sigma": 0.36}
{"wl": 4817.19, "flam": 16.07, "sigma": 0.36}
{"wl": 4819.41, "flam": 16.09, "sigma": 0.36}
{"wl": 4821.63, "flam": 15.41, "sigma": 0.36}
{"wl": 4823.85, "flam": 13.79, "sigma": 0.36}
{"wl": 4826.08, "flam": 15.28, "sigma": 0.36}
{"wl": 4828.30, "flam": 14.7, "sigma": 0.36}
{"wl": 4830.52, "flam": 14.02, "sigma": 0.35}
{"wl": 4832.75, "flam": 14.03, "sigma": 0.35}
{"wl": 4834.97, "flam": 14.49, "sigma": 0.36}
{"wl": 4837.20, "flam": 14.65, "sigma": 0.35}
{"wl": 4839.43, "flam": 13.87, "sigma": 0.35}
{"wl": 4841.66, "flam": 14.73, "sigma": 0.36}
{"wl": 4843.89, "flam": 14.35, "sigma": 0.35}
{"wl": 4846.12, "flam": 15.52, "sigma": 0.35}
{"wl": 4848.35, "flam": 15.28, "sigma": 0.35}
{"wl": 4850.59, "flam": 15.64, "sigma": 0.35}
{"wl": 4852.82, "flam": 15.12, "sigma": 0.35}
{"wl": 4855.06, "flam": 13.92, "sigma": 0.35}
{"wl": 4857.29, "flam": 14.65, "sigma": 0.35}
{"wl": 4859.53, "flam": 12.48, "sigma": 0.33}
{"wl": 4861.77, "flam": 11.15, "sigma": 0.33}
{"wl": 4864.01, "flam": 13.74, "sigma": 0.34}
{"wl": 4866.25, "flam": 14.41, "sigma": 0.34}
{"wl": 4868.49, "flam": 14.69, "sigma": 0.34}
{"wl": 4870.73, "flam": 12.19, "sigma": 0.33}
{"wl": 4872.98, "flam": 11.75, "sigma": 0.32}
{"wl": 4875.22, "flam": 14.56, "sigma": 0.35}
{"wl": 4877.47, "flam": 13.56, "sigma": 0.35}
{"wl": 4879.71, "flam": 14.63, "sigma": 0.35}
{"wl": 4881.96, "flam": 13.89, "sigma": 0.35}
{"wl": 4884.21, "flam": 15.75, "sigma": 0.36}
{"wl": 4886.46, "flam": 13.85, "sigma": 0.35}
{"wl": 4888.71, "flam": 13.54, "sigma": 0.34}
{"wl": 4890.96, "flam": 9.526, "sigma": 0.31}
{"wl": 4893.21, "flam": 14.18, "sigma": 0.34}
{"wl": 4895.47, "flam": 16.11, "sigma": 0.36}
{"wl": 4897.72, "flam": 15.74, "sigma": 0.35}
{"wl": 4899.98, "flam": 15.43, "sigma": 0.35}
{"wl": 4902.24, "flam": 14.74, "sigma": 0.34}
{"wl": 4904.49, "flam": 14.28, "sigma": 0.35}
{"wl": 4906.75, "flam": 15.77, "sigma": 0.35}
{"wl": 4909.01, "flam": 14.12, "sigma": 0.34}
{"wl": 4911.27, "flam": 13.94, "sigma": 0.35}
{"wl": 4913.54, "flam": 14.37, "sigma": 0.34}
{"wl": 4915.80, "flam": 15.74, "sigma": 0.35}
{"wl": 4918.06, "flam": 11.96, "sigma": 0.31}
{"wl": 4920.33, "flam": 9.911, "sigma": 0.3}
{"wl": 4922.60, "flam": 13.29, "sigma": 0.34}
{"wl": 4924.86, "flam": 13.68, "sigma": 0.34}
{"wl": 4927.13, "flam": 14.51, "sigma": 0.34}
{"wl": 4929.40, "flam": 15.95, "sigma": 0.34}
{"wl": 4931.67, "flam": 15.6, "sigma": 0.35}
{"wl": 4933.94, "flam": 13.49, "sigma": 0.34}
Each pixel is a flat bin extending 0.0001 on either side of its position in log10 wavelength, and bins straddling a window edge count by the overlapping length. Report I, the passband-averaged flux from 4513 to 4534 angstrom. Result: 12.9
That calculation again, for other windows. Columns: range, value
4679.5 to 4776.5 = 14.4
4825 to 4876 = 14.1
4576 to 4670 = 14.4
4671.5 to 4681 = 14.7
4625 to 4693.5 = 14.5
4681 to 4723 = 14.4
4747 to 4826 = 14.7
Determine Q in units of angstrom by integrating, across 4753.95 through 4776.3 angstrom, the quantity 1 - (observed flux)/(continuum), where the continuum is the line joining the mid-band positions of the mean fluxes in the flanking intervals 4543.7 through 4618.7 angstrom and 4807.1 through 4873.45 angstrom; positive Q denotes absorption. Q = 0.3 angstrom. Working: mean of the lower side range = 14.3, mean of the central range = 14.2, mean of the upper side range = 14.4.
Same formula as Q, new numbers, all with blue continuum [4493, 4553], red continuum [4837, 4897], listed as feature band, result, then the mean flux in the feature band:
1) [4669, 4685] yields -0.93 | 14.6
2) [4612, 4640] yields -1.98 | 14.7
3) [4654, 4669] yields -0.87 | 14.5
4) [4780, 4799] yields -0.99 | 14.6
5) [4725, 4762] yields -1.99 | 14.6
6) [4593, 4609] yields -0.62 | 14.2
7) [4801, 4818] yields -1.72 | 15.3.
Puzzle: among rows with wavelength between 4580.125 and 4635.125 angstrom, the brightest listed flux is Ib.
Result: 15.75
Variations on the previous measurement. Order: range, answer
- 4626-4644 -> 15.27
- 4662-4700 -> 15.31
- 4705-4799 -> 16.17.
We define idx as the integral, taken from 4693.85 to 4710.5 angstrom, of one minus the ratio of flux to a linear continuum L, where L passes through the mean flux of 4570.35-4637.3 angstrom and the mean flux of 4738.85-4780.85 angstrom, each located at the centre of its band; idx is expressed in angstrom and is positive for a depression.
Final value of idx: 0.8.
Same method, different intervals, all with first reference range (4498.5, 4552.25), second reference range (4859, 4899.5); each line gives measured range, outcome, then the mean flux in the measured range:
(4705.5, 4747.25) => -2.9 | 14.6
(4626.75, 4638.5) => -1.0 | 14.8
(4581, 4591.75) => -0.5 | 14.2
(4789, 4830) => -4.3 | 15.1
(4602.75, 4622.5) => -1.4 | 14.6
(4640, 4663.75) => -1.5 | 14.5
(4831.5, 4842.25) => -0.5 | 14.3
